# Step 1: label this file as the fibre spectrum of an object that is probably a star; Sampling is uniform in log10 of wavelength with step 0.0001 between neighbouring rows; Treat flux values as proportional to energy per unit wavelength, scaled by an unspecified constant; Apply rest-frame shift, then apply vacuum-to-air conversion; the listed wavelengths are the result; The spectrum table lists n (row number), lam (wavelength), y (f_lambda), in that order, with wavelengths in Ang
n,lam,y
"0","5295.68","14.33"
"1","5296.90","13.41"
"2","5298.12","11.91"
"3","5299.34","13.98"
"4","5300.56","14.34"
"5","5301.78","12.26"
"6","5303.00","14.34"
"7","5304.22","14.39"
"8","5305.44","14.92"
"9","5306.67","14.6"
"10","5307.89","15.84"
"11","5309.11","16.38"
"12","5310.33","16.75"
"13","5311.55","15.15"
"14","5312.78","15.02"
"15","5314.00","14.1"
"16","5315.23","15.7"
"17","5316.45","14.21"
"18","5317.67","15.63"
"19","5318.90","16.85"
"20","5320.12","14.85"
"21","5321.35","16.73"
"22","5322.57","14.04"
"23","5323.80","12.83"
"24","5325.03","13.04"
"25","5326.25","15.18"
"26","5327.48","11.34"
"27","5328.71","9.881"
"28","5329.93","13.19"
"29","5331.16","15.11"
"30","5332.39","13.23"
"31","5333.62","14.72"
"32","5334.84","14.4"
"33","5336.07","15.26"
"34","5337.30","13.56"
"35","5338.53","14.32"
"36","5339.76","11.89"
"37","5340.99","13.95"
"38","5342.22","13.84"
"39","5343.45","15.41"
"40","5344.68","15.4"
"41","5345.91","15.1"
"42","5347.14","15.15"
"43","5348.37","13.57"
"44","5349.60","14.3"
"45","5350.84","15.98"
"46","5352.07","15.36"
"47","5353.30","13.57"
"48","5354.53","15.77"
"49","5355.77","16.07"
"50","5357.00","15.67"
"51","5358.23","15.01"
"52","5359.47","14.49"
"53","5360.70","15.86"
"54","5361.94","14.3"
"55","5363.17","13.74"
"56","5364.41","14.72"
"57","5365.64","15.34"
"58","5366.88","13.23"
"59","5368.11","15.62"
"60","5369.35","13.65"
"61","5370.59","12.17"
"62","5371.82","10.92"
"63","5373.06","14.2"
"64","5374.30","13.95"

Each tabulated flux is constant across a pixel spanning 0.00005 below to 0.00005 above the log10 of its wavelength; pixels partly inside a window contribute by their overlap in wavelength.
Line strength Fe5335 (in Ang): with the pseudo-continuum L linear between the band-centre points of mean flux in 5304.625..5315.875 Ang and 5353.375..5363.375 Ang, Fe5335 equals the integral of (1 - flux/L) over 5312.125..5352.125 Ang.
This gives 2.4 Ang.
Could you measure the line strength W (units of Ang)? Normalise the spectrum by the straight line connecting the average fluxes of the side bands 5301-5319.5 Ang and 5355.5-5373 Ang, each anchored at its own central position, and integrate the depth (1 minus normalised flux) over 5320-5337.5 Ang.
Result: 1.2 Ang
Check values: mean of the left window 15.1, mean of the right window 14.3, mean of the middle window 13.8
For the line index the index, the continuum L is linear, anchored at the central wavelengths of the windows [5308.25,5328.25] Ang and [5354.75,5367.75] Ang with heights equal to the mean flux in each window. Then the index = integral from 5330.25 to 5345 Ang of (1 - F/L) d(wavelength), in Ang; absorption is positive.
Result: 0.64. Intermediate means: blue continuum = 14.8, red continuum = 14.9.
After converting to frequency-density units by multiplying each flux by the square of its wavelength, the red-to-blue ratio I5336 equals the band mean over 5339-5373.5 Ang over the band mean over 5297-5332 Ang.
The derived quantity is 1.0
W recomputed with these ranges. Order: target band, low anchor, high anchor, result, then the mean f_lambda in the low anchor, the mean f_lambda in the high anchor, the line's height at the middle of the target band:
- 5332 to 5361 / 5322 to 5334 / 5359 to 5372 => -2.1 Ang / 13.2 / 14.1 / 13.7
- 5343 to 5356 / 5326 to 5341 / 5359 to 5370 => -0.9 Ang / 13.5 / 14.5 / 14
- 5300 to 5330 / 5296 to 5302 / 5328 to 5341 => -2.4 Ang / 13.3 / 13.6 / 13.4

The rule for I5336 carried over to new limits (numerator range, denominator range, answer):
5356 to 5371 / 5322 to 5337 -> 1.09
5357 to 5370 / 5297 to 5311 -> 1.03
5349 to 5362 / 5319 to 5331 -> 1.12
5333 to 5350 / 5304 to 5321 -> 0.95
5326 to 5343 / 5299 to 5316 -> 0.92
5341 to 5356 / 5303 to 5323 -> 0.99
